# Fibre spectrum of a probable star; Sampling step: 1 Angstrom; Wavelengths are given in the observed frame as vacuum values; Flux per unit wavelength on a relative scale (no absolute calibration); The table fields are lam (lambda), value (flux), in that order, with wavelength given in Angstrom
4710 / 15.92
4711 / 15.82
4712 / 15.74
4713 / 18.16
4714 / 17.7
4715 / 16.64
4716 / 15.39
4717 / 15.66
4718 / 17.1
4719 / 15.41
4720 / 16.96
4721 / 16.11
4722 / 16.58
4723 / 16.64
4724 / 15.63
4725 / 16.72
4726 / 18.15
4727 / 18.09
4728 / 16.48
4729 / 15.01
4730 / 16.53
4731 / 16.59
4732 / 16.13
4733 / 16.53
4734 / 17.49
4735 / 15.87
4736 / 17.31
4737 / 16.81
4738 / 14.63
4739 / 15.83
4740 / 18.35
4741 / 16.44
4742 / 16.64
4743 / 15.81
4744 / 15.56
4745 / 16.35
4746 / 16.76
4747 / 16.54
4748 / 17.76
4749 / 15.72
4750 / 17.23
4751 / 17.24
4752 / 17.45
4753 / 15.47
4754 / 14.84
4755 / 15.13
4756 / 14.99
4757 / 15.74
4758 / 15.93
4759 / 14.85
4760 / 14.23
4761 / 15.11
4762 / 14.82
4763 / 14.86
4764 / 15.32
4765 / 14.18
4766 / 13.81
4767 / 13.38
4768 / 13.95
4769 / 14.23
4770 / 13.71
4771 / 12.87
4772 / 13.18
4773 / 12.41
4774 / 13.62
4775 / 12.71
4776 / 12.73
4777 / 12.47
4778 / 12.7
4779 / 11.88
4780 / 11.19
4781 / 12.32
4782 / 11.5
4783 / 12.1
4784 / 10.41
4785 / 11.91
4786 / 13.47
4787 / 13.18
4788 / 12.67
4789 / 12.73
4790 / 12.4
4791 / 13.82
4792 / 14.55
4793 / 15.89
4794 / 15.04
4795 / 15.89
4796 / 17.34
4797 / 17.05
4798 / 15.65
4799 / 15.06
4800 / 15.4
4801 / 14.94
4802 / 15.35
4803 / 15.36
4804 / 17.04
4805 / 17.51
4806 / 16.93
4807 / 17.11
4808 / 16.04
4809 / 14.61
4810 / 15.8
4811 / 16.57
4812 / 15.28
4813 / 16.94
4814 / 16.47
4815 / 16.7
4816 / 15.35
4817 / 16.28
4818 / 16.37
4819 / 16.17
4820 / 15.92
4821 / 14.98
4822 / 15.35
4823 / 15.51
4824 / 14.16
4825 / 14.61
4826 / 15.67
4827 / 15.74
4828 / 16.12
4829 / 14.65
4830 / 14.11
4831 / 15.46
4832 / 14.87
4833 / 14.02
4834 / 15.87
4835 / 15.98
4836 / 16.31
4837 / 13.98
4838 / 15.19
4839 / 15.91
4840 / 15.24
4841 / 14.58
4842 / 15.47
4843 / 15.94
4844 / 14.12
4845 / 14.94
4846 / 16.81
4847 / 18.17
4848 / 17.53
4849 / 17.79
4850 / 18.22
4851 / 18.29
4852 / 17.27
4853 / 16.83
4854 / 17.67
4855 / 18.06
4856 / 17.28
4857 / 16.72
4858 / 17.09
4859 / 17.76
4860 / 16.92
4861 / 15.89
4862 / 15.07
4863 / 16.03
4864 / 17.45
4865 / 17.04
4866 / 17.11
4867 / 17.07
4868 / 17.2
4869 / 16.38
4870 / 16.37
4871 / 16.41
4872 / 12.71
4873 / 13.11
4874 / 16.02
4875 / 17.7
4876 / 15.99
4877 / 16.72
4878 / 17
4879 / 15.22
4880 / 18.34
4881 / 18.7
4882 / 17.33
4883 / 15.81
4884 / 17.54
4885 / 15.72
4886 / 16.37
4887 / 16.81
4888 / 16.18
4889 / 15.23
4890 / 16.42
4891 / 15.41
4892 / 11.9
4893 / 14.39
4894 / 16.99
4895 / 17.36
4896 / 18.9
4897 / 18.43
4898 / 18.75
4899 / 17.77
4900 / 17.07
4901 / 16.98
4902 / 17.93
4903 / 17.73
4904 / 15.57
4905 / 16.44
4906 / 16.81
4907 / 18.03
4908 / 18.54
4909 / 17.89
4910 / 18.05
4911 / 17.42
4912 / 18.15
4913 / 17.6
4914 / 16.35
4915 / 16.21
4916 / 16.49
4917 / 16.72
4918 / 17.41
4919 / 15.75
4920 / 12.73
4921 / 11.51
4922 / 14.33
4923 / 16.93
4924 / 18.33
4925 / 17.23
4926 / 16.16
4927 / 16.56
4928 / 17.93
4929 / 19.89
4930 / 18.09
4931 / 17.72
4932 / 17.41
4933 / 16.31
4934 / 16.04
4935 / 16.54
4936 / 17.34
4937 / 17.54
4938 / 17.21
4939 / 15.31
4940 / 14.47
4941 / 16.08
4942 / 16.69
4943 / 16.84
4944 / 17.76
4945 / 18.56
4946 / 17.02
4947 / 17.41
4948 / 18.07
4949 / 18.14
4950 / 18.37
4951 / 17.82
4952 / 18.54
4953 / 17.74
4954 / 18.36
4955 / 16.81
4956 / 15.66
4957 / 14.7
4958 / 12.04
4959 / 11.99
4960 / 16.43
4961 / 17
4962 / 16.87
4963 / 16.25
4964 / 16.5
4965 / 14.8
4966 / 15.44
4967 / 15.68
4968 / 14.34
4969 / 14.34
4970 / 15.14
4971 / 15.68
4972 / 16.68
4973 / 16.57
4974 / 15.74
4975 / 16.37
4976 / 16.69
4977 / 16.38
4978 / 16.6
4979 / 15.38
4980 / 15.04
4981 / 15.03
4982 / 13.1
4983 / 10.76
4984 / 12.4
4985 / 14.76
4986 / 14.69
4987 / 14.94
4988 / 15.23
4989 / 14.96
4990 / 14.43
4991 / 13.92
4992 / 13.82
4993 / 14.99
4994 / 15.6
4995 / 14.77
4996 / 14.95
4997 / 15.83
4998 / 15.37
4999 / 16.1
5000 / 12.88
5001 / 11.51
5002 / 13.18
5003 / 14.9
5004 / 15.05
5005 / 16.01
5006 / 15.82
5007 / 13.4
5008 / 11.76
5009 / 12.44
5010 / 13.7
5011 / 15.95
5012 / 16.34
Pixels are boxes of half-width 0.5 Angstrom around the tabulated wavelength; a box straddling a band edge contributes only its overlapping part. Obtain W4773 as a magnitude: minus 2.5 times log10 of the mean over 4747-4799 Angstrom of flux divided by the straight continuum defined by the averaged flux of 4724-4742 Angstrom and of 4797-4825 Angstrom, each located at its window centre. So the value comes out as 0.14 mag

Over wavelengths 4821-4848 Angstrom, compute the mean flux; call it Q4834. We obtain 15.4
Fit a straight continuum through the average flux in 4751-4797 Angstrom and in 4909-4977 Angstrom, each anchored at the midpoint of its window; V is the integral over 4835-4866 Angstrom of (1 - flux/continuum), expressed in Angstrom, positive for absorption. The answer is -2.94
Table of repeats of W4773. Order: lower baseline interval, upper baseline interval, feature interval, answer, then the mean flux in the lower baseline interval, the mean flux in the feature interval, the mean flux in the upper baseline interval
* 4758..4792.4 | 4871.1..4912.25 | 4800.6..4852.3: -0.08 mag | 13.2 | 15.9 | 16.7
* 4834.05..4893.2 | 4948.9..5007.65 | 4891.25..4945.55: -0.07 mag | 16.3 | 16.8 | 15.3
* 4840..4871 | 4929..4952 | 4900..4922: 0.03 mag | 16.7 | 16.6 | 17.2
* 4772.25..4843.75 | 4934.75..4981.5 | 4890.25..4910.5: -0.09 mag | 14.8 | 17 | 16.3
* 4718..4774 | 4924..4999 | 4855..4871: -0.06 mag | 15.7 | 16.8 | 16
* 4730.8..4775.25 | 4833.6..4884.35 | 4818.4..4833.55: 0.07 mag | 15.4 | 15.2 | 16.5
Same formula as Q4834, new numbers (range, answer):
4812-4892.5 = 16.1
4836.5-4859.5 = 16.6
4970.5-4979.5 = 16.2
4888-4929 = 16.7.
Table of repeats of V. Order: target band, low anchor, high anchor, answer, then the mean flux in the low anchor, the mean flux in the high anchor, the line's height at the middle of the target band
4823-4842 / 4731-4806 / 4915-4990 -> 0.2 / 14.9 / 16.1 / 15.3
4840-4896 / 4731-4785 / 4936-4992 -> -4.0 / 14.8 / 15.8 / 15.4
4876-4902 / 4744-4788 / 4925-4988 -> -2.1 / 14.2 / 16.2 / 15.5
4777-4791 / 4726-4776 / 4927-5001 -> 3.0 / 15.5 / 15.9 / 15.6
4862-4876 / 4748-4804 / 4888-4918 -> 0.1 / 14.3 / 16.9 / 16.2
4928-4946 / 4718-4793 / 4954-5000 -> -2.3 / 14.9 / 15.1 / 15.1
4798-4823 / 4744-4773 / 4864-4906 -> -0.4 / 15.2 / 16.6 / 15.7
